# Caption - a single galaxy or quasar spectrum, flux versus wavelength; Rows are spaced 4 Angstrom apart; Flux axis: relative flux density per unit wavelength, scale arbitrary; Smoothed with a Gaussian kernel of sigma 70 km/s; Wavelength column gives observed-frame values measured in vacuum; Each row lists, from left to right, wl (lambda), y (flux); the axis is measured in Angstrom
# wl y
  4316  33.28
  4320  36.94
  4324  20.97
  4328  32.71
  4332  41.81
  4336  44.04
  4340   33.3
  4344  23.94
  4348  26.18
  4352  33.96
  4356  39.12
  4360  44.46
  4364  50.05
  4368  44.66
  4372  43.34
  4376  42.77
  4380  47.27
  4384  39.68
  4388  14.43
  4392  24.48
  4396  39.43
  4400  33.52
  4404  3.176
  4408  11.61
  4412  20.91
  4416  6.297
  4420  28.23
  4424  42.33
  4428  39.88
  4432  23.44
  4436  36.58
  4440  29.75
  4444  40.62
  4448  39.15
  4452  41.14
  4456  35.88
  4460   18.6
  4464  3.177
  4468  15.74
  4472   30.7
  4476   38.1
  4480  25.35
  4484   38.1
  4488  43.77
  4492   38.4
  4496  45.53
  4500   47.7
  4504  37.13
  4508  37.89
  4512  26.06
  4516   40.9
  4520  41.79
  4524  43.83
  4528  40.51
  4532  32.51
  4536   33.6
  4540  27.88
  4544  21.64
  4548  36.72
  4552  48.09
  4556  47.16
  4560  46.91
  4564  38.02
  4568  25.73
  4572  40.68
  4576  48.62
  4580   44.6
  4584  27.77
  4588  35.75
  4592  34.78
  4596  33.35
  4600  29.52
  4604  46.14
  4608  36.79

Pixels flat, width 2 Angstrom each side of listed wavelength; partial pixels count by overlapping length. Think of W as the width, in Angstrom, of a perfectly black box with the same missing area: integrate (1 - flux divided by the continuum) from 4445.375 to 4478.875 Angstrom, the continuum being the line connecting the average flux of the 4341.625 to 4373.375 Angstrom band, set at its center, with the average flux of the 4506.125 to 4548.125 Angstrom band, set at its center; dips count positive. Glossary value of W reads 7.5 Angstrom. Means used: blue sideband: 38.1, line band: 28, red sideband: 34.8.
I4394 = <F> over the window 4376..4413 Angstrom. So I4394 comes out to 27.1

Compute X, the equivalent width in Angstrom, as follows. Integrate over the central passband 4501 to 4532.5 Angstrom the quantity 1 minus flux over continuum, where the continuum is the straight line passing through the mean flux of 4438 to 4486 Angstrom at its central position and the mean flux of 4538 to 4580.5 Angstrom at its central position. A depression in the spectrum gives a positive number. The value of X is -3.2 Angstrom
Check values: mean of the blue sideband 29.7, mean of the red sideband 38.5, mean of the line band 38.1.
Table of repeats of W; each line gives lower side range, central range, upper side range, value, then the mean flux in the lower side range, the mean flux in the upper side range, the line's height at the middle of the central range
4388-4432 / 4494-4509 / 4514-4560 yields -3.5 Angstrom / 24.4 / 38.1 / 34.3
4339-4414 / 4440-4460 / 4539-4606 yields -1.1 Angstrom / 32.4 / 37.4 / 34.3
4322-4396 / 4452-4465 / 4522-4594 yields 4.6 Angstrom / 36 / 37.5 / 36.8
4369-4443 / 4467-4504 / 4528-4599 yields -3.6 Angstrom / 29.6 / 36.7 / 33.2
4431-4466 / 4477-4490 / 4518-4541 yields -1.1 Angstrom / 30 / 37.1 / 33.1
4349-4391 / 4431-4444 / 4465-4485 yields -0.1 Angstrom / 39.3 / 27.9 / 31.9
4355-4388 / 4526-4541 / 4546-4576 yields 2.6 Angstrom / 42.3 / 41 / 41.2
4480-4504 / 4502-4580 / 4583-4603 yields -2.0 Angstrom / 40.8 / 33.2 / 37.1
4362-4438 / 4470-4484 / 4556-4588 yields 1.0 Angstrom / 31.2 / 39.2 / 34.8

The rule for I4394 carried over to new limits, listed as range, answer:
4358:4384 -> 45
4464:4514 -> 34.1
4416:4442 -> 31.3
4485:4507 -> 42.1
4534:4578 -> 37.7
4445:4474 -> 26.8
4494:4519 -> 39.3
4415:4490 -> 30.7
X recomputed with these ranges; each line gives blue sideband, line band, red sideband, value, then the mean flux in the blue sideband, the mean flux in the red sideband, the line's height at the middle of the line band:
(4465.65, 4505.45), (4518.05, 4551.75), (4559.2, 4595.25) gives 1.2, 35.7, 37.6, 36.8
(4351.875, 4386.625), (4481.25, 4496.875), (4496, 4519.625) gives -0.4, 42.8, 38.8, 39.4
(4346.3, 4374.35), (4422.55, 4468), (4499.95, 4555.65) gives 9.0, 40.4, 36.8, 38.6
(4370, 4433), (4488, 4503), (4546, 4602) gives -4.1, 28.9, 38.4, 34.1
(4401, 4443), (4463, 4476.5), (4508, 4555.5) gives 3.8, 24.8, 36.2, 29.8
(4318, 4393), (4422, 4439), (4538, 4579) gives 0.8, 36.2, 38.3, 37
